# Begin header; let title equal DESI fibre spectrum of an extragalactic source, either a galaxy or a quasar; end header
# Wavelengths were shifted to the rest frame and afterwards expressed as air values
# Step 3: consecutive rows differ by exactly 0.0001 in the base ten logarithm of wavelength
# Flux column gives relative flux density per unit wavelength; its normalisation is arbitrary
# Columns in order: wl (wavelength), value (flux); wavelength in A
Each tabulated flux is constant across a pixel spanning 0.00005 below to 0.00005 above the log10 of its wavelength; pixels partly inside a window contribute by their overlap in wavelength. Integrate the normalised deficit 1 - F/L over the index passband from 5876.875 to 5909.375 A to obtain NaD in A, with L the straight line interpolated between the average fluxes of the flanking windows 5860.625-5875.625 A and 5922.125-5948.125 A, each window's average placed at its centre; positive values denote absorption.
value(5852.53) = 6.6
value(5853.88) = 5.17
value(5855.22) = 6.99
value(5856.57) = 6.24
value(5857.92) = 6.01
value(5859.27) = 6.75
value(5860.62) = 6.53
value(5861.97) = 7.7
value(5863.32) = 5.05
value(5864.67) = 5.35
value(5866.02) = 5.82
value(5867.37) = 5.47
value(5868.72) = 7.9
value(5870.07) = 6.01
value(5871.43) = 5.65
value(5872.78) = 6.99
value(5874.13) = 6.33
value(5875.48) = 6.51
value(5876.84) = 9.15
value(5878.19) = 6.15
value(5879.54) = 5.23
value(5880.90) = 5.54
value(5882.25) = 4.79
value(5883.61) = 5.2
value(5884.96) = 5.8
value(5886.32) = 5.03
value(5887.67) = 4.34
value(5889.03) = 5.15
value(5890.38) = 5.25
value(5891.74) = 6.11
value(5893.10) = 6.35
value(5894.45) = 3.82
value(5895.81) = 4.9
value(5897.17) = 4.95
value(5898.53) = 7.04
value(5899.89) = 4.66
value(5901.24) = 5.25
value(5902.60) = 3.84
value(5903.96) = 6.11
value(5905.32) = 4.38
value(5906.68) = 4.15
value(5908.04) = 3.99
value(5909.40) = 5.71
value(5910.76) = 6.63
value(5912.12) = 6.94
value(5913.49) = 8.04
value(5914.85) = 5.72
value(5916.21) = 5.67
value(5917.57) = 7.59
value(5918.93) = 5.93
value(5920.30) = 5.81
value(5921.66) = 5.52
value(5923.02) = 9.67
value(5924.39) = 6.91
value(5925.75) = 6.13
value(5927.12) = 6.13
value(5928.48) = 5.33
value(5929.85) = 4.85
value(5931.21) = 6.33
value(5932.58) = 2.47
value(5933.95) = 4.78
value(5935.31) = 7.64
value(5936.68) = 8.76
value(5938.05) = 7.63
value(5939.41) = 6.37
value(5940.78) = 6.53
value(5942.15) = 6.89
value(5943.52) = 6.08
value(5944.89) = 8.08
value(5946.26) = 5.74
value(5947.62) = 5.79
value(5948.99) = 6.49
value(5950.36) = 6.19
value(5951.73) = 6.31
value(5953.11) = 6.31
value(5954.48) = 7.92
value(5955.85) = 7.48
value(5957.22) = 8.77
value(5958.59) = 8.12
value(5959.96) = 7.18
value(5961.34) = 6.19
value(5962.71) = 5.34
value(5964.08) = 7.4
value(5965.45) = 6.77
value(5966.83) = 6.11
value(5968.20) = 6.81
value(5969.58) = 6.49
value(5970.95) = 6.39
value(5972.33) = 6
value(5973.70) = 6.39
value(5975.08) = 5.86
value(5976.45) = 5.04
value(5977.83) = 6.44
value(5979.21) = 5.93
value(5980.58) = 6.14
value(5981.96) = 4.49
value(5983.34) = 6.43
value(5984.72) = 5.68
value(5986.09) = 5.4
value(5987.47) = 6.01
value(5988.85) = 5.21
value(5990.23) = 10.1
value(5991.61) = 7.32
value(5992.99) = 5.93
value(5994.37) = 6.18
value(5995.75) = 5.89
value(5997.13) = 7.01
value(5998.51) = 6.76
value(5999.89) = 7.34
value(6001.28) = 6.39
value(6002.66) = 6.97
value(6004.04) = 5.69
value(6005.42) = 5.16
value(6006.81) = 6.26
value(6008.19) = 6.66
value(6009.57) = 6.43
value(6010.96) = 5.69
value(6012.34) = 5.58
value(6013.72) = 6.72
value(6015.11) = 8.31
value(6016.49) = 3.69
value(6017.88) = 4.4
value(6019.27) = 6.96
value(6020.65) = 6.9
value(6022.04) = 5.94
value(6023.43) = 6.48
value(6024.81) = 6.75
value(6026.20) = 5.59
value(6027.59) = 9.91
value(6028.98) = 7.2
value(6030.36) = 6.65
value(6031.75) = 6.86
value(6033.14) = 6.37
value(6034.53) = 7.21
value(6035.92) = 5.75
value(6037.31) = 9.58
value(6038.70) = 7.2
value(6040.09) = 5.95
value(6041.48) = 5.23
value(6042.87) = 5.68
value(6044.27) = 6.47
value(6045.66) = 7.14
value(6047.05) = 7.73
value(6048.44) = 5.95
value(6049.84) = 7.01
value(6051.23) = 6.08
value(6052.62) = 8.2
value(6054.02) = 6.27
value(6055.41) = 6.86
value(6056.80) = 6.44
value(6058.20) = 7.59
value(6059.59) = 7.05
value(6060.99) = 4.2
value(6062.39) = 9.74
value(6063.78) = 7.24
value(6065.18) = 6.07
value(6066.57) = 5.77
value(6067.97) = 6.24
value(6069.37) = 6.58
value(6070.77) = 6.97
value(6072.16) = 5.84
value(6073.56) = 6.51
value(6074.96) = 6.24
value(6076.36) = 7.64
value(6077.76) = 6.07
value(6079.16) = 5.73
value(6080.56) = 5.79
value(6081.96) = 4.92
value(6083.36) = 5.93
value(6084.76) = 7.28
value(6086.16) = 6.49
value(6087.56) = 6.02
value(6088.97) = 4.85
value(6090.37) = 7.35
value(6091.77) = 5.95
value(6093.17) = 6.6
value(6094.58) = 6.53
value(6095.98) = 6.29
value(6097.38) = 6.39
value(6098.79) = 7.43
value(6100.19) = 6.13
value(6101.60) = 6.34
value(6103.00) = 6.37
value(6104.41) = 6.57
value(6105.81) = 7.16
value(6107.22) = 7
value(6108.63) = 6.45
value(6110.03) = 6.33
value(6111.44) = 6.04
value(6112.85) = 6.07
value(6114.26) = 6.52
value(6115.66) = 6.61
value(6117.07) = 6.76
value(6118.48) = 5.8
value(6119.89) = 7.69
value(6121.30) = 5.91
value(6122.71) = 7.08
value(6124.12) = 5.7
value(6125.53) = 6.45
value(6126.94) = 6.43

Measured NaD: 5.6 A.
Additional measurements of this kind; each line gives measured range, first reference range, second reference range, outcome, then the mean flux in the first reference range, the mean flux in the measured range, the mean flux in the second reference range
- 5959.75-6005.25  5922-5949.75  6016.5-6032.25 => 1.2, 6.42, 6.32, 6.56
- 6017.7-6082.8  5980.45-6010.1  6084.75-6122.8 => -2.3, 6.34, 6.63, 6.48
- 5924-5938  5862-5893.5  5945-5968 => 1.1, 5.91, 5.99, 6.79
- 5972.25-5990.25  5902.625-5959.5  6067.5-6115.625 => 1.2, 6.36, 5.93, 6.38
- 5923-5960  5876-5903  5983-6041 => -4.4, 5.45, 6.61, 6.53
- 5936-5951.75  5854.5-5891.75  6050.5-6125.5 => -1.5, 6.03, 6.76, 6.48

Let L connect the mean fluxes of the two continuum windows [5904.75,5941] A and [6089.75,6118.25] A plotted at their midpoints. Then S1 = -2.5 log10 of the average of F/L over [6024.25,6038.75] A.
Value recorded -0.13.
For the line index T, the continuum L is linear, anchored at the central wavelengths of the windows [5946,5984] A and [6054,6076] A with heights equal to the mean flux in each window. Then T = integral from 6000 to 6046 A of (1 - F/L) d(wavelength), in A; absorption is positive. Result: 0.5 A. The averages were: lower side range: 6.45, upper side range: 6.63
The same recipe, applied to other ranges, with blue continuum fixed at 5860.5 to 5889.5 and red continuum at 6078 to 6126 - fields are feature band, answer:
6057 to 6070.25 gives -0.9 A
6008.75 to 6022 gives 0.3 A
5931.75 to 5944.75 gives -0.7 A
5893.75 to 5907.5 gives 2.6 A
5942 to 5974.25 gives -3.1 A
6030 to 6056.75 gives -2.0 A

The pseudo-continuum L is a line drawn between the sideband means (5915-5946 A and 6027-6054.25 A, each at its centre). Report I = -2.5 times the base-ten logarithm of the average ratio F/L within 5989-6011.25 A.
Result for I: 0.02 mag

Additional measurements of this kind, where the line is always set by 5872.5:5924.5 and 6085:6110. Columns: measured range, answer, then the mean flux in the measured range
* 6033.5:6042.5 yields -0.08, 6.76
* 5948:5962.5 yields -0.17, 7.01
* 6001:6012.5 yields 0.01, 6.11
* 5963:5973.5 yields -0.08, 6.51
